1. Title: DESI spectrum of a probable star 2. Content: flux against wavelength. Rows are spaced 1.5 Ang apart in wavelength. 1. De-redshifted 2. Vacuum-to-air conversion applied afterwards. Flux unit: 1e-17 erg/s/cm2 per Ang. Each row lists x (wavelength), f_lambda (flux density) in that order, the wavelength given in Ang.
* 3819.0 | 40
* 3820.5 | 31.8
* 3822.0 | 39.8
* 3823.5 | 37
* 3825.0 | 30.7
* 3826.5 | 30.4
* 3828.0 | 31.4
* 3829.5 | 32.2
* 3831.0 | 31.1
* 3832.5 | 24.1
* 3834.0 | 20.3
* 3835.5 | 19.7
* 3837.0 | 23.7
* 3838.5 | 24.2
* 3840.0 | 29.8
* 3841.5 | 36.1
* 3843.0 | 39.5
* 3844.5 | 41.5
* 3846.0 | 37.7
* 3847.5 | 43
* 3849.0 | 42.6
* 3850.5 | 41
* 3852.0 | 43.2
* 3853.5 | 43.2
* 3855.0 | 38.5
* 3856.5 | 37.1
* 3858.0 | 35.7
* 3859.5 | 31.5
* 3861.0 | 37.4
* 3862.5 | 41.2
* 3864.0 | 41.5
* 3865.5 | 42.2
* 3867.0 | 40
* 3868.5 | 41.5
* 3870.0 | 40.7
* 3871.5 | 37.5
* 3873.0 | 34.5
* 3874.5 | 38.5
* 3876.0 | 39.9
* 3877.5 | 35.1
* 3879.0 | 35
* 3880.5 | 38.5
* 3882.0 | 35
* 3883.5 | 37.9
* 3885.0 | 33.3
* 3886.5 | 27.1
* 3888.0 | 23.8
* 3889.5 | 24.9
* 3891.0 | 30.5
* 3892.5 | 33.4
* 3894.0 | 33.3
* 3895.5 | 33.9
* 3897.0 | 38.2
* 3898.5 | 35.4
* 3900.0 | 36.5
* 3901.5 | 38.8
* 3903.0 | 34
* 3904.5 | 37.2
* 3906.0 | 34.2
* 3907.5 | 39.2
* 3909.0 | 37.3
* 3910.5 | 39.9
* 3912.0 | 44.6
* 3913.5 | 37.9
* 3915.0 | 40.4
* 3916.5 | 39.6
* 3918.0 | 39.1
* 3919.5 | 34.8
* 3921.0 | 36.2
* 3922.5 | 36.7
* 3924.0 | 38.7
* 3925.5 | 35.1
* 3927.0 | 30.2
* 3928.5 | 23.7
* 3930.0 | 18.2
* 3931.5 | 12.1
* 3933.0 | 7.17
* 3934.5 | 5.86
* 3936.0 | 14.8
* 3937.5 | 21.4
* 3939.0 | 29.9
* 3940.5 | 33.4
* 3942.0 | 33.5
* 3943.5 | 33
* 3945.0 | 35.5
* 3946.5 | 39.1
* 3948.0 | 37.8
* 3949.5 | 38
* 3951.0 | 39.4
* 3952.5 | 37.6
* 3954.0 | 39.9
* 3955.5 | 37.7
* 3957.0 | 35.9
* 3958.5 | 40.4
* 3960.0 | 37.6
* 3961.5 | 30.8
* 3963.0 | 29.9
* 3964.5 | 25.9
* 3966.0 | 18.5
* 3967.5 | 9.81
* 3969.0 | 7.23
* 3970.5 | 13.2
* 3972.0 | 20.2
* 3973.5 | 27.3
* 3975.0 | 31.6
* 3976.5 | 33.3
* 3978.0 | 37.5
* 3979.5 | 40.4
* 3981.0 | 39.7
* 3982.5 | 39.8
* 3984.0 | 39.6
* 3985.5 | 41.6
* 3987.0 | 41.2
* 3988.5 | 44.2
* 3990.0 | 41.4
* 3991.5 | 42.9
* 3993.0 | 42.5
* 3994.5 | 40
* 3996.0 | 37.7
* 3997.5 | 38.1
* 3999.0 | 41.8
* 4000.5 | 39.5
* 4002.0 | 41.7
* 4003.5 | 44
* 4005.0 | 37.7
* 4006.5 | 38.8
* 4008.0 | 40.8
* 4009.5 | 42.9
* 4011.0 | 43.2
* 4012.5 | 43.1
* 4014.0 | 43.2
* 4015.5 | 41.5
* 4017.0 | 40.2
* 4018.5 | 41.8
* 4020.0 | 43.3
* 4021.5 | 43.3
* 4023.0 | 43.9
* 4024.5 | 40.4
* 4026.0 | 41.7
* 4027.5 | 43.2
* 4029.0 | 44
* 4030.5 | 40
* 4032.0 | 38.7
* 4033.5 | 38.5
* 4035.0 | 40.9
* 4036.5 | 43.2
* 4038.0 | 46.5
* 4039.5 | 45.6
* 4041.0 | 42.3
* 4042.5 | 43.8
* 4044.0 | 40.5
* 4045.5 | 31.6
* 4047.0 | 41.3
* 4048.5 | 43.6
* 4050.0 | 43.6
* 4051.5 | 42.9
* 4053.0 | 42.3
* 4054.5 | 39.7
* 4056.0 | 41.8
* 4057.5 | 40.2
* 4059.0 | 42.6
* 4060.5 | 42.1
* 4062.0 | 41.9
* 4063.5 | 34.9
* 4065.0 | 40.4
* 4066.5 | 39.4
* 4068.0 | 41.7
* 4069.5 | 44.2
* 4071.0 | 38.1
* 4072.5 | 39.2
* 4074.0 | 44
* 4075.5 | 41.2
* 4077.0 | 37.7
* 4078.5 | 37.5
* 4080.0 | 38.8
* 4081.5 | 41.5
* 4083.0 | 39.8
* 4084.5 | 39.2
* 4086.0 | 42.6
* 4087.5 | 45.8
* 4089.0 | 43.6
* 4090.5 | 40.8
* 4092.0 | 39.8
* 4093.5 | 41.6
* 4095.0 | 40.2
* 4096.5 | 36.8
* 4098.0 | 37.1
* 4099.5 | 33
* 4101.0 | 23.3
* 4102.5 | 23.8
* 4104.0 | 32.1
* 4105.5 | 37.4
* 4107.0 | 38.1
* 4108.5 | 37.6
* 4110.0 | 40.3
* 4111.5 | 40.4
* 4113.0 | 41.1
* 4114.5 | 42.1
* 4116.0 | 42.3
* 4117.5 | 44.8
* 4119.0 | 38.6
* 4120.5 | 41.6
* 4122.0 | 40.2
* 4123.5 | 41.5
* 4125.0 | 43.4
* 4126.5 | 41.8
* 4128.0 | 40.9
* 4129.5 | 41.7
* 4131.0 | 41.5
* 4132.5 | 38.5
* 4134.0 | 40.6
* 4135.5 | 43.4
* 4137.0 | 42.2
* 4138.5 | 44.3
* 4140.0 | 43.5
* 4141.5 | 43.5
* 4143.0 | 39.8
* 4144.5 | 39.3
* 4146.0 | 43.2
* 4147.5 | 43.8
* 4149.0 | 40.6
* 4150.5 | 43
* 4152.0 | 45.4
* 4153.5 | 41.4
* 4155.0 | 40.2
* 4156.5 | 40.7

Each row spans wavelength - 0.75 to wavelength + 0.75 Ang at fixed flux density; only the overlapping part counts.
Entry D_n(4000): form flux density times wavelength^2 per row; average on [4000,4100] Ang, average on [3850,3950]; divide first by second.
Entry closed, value 1.30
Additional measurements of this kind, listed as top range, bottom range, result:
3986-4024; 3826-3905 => 1.27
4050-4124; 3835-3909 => 1.23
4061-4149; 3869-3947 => 1.35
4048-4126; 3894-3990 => 1.32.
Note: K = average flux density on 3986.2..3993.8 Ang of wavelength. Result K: 42.4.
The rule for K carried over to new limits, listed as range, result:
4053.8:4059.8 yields 41.1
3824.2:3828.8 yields 30.9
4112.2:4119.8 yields 41.8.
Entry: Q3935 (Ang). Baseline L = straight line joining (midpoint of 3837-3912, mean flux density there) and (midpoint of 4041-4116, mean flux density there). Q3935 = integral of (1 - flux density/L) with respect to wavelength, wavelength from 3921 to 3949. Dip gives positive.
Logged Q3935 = 7.5 Ang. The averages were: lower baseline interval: 36.5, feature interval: 27.4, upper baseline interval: 39.5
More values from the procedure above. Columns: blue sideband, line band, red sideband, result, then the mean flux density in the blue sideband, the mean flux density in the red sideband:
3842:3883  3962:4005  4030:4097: 6.6 Ang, 39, 41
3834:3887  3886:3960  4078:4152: 9.0 Ang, 36.5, 40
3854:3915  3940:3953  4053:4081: 0.5 Ang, 36.4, 40.4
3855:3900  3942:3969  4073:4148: 3.3 Ang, 35.7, 39.9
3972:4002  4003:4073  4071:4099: -3.6 Ang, 38.6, 40.3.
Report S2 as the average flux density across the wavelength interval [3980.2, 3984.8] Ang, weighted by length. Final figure 39.7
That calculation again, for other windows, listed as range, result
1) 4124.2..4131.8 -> 41.8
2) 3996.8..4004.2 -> 41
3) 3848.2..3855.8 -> 41.7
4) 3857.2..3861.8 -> 35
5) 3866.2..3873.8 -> 38.9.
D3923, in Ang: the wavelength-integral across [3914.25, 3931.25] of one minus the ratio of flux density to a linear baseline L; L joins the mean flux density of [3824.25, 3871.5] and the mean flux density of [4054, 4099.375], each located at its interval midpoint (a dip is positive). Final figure 1.7 Ang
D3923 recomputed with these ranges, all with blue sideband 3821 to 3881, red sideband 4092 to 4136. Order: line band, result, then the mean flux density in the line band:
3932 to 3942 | 4.64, 19.7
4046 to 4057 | -1.10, 41.9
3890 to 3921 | -0.39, 36.8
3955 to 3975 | 6.06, 25.8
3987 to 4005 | -1.78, 41.1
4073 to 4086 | -0.58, 40.1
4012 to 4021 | -1.09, 42.2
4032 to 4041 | -1.10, 42.5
